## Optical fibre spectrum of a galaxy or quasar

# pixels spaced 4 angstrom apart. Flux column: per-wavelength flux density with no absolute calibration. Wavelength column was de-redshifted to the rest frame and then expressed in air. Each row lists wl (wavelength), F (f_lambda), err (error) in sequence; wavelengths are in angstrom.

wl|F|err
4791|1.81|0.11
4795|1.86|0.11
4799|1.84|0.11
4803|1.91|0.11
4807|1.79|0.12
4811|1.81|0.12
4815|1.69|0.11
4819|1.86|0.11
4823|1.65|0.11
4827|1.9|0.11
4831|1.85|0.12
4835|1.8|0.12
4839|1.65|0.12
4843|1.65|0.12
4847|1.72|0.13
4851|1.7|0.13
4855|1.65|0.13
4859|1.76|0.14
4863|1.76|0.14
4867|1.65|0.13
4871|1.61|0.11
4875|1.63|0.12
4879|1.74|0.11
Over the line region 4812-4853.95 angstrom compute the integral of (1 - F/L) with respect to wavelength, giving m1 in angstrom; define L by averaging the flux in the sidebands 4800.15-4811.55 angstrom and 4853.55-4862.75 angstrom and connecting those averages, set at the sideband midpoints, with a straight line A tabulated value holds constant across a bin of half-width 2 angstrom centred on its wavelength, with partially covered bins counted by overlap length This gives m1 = 0.7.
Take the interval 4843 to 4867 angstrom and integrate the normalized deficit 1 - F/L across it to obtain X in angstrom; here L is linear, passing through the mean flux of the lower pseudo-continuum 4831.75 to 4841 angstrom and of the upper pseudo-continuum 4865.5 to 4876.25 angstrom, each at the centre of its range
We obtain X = -0.4 angstrom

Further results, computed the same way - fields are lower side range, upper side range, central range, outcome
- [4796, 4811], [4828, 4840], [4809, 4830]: 0.3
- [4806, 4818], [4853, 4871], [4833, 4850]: 0.2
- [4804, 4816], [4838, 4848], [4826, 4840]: -0.8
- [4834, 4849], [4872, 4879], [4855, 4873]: -0.2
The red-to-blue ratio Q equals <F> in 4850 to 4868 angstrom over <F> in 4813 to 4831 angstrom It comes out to 0.96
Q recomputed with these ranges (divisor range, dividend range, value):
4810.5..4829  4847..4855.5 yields 0.95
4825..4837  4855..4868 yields 0.93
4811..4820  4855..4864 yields 0.98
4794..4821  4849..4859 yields 0.93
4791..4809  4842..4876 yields 0.91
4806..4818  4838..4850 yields 0.95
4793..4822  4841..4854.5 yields 0.93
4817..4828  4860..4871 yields 0.94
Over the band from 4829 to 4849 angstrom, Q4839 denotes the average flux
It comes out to 1.73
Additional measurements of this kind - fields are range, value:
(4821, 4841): 1.77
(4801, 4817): 1.8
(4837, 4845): 1.65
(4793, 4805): 1.87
